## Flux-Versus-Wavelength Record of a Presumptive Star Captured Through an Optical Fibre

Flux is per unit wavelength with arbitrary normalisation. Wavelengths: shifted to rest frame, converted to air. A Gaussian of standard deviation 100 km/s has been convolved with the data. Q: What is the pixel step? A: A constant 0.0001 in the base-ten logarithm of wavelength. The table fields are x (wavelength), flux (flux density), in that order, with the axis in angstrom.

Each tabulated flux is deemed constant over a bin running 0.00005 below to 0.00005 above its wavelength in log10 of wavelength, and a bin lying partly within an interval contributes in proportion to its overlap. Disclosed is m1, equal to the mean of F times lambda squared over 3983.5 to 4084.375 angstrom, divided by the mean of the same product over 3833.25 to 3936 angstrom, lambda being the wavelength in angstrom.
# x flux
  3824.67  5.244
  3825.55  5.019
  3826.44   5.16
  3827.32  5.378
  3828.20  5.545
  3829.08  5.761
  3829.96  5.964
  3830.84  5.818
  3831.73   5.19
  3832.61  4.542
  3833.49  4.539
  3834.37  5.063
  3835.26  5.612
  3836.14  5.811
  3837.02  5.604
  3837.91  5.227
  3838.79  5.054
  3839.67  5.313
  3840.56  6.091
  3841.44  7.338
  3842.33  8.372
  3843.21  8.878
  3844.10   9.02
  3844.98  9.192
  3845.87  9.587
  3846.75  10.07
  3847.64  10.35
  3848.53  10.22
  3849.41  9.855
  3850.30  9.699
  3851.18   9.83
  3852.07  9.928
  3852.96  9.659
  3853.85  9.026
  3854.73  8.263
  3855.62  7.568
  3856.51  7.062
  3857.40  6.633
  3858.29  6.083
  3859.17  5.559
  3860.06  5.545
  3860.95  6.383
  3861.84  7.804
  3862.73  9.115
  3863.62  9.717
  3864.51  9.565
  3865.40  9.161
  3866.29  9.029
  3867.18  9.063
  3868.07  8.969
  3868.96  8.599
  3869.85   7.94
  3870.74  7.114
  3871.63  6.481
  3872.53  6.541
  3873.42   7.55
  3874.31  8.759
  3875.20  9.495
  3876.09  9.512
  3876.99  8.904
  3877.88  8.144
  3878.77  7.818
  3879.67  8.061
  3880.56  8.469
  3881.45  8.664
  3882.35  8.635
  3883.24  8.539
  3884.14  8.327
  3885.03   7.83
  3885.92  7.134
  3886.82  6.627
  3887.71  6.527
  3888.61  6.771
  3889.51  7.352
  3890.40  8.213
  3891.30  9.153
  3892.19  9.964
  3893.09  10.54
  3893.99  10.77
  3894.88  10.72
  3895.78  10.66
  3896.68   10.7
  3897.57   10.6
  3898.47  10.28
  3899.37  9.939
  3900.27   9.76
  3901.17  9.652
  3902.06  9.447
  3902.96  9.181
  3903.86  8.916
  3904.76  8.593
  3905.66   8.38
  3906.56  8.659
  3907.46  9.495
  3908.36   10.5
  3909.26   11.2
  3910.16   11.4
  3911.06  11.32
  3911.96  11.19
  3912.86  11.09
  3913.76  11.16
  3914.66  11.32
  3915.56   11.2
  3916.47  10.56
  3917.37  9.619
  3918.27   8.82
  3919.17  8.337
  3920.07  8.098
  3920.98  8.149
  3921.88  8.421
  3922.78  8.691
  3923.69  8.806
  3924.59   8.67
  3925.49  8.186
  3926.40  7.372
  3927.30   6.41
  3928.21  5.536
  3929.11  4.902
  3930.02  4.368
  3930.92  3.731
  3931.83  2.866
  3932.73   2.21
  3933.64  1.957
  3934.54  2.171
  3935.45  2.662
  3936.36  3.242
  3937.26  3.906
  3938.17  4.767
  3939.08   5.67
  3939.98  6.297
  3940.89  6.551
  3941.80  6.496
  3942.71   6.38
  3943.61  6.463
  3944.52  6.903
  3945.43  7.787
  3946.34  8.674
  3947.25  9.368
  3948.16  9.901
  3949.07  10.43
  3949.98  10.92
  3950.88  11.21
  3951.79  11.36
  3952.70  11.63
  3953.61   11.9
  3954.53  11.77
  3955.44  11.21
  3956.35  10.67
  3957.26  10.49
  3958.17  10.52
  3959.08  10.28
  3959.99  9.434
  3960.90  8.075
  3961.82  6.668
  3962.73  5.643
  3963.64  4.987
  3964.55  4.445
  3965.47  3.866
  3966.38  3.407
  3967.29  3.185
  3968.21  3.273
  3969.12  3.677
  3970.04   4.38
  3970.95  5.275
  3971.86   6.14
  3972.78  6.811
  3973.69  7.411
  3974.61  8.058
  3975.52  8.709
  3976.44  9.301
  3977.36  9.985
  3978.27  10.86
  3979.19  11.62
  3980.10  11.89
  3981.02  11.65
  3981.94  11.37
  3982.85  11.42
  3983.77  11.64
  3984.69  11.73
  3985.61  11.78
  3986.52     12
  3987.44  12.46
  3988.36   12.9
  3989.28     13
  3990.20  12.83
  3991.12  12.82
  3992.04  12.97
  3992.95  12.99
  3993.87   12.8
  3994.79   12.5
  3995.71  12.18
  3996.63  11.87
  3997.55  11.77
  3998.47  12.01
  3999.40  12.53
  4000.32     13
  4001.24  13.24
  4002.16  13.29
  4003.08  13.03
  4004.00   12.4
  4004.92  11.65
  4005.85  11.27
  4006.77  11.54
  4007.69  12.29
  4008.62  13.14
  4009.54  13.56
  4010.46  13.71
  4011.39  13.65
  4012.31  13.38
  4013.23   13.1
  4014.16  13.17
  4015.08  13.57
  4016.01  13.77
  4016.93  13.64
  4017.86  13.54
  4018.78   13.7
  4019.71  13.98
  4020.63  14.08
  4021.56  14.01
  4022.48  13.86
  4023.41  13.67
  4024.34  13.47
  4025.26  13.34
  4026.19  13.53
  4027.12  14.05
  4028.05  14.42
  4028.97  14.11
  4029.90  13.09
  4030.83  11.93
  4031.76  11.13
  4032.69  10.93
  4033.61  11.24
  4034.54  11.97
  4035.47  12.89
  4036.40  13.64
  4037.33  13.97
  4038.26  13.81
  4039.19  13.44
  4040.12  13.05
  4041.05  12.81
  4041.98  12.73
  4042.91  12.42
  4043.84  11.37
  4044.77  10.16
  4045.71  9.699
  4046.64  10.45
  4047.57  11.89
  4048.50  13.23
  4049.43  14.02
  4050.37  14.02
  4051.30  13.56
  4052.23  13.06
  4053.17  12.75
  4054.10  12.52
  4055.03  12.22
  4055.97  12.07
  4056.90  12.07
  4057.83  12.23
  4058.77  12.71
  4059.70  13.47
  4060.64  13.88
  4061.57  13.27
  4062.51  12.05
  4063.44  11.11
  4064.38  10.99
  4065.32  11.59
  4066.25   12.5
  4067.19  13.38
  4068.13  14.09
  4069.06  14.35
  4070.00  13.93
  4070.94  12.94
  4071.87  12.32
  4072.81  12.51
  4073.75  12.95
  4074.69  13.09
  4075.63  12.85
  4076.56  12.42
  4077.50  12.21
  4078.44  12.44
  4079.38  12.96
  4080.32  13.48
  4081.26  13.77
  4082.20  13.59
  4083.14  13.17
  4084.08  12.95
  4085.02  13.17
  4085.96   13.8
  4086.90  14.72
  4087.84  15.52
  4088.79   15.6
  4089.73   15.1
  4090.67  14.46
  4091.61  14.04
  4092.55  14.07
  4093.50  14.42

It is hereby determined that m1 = 1.69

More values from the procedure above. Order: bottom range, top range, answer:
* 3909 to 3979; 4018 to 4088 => 1.78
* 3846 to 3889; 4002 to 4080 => 1.69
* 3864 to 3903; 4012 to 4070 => 1.59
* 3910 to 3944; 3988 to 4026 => 1.93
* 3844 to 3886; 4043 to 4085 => 1.66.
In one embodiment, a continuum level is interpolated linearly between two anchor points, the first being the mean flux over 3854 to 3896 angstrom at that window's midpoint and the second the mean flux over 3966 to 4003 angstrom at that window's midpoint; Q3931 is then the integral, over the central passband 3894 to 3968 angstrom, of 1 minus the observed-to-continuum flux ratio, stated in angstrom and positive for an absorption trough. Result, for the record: 8.6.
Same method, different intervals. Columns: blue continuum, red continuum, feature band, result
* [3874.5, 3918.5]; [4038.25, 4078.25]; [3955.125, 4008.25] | 5.4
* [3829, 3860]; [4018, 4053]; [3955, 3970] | 5.5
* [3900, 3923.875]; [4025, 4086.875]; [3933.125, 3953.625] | 6.5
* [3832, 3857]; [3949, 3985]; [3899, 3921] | -4.4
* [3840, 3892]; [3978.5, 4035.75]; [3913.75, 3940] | 9.3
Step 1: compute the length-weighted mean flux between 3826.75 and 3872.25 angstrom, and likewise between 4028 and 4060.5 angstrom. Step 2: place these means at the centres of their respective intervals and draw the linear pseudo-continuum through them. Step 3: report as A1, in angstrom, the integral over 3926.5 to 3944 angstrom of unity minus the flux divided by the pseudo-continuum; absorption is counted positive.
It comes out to 9.2 angstrom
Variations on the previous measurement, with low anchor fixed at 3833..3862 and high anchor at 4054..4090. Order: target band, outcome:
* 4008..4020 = -1.9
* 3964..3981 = 6.0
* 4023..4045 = -1.3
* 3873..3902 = -1.1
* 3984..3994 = -1.4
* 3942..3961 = 0.7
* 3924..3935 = 5.3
